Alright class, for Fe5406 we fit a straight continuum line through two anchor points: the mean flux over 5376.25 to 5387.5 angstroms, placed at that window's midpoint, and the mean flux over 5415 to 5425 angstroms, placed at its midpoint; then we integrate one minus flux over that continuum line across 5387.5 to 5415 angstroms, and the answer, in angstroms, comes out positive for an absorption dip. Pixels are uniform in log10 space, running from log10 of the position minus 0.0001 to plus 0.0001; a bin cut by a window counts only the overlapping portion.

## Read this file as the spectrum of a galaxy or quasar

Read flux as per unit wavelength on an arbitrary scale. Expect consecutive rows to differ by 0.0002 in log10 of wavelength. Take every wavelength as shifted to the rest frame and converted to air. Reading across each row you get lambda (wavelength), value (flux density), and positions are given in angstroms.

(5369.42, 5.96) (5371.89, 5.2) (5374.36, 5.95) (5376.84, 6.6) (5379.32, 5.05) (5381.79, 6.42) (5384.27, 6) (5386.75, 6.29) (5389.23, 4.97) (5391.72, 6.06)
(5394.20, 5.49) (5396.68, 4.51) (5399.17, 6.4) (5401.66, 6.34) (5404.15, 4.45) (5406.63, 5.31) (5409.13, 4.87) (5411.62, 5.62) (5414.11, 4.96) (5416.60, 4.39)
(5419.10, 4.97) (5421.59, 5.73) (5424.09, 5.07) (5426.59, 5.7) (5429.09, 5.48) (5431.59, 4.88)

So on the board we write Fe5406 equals 0.7 angstroms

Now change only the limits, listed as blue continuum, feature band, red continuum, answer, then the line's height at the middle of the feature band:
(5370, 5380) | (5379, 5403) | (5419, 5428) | -0.6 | 5.64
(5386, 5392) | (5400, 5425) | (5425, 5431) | 1.7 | 5.56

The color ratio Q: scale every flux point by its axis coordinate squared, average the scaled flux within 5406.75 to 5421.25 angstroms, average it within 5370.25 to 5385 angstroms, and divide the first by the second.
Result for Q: 0.87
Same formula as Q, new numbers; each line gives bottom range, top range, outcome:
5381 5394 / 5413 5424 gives 0.86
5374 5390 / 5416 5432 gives 0.90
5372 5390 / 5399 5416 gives 0.91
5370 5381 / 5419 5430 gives 0.96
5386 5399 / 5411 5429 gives 0.96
